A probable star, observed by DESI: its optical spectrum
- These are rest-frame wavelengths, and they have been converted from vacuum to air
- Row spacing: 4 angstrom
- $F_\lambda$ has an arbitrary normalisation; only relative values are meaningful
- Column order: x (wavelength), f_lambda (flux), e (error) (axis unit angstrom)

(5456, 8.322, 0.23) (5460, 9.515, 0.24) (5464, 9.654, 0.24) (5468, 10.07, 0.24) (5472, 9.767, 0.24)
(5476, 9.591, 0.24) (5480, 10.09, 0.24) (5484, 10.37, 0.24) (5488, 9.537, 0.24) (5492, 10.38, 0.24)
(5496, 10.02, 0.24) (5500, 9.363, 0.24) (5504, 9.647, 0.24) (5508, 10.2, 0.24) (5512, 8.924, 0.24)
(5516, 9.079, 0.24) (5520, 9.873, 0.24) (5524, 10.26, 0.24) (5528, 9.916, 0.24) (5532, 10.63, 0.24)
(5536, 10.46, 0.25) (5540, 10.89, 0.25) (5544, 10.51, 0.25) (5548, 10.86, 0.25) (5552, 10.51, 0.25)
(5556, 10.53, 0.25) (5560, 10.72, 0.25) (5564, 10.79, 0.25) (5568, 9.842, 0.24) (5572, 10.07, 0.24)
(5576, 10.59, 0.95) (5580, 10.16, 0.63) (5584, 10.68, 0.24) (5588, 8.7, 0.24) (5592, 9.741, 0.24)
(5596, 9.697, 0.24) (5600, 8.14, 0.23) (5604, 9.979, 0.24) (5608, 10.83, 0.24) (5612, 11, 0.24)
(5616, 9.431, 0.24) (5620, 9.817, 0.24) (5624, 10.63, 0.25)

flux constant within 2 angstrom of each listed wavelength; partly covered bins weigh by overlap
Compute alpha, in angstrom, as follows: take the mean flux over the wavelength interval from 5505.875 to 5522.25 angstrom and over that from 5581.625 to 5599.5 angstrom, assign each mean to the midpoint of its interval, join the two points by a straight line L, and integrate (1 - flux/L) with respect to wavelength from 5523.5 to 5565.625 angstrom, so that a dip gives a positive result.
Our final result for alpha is -4.4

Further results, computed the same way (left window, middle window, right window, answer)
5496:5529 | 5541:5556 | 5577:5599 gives -1.4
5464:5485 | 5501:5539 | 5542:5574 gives 1.2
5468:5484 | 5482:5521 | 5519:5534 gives 1.2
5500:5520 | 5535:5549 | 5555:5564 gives -0.6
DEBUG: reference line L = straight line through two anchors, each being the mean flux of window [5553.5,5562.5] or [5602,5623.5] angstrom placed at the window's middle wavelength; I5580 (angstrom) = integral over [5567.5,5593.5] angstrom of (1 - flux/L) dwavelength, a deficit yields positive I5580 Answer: 1.2 angstrom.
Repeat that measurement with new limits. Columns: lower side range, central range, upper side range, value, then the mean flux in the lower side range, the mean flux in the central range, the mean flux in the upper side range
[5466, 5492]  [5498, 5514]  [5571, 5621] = 0.64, 9.94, 9.53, 9.91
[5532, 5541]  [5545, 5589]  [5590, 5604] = -1.71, 10.6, 10.4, 9.3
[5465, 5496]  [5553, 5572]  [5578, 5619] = -1.07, 9.96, 10.4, 9.84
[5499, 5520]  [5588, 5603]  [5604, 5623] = 1.40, 9.49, 9.18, 10.3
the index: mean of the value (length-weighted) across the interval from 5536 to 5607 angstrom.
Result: 10.2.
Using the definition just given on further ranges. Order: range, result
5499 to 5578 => 10.2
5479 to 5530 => 9.81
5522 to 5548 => 10.5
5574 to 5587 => 10.3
